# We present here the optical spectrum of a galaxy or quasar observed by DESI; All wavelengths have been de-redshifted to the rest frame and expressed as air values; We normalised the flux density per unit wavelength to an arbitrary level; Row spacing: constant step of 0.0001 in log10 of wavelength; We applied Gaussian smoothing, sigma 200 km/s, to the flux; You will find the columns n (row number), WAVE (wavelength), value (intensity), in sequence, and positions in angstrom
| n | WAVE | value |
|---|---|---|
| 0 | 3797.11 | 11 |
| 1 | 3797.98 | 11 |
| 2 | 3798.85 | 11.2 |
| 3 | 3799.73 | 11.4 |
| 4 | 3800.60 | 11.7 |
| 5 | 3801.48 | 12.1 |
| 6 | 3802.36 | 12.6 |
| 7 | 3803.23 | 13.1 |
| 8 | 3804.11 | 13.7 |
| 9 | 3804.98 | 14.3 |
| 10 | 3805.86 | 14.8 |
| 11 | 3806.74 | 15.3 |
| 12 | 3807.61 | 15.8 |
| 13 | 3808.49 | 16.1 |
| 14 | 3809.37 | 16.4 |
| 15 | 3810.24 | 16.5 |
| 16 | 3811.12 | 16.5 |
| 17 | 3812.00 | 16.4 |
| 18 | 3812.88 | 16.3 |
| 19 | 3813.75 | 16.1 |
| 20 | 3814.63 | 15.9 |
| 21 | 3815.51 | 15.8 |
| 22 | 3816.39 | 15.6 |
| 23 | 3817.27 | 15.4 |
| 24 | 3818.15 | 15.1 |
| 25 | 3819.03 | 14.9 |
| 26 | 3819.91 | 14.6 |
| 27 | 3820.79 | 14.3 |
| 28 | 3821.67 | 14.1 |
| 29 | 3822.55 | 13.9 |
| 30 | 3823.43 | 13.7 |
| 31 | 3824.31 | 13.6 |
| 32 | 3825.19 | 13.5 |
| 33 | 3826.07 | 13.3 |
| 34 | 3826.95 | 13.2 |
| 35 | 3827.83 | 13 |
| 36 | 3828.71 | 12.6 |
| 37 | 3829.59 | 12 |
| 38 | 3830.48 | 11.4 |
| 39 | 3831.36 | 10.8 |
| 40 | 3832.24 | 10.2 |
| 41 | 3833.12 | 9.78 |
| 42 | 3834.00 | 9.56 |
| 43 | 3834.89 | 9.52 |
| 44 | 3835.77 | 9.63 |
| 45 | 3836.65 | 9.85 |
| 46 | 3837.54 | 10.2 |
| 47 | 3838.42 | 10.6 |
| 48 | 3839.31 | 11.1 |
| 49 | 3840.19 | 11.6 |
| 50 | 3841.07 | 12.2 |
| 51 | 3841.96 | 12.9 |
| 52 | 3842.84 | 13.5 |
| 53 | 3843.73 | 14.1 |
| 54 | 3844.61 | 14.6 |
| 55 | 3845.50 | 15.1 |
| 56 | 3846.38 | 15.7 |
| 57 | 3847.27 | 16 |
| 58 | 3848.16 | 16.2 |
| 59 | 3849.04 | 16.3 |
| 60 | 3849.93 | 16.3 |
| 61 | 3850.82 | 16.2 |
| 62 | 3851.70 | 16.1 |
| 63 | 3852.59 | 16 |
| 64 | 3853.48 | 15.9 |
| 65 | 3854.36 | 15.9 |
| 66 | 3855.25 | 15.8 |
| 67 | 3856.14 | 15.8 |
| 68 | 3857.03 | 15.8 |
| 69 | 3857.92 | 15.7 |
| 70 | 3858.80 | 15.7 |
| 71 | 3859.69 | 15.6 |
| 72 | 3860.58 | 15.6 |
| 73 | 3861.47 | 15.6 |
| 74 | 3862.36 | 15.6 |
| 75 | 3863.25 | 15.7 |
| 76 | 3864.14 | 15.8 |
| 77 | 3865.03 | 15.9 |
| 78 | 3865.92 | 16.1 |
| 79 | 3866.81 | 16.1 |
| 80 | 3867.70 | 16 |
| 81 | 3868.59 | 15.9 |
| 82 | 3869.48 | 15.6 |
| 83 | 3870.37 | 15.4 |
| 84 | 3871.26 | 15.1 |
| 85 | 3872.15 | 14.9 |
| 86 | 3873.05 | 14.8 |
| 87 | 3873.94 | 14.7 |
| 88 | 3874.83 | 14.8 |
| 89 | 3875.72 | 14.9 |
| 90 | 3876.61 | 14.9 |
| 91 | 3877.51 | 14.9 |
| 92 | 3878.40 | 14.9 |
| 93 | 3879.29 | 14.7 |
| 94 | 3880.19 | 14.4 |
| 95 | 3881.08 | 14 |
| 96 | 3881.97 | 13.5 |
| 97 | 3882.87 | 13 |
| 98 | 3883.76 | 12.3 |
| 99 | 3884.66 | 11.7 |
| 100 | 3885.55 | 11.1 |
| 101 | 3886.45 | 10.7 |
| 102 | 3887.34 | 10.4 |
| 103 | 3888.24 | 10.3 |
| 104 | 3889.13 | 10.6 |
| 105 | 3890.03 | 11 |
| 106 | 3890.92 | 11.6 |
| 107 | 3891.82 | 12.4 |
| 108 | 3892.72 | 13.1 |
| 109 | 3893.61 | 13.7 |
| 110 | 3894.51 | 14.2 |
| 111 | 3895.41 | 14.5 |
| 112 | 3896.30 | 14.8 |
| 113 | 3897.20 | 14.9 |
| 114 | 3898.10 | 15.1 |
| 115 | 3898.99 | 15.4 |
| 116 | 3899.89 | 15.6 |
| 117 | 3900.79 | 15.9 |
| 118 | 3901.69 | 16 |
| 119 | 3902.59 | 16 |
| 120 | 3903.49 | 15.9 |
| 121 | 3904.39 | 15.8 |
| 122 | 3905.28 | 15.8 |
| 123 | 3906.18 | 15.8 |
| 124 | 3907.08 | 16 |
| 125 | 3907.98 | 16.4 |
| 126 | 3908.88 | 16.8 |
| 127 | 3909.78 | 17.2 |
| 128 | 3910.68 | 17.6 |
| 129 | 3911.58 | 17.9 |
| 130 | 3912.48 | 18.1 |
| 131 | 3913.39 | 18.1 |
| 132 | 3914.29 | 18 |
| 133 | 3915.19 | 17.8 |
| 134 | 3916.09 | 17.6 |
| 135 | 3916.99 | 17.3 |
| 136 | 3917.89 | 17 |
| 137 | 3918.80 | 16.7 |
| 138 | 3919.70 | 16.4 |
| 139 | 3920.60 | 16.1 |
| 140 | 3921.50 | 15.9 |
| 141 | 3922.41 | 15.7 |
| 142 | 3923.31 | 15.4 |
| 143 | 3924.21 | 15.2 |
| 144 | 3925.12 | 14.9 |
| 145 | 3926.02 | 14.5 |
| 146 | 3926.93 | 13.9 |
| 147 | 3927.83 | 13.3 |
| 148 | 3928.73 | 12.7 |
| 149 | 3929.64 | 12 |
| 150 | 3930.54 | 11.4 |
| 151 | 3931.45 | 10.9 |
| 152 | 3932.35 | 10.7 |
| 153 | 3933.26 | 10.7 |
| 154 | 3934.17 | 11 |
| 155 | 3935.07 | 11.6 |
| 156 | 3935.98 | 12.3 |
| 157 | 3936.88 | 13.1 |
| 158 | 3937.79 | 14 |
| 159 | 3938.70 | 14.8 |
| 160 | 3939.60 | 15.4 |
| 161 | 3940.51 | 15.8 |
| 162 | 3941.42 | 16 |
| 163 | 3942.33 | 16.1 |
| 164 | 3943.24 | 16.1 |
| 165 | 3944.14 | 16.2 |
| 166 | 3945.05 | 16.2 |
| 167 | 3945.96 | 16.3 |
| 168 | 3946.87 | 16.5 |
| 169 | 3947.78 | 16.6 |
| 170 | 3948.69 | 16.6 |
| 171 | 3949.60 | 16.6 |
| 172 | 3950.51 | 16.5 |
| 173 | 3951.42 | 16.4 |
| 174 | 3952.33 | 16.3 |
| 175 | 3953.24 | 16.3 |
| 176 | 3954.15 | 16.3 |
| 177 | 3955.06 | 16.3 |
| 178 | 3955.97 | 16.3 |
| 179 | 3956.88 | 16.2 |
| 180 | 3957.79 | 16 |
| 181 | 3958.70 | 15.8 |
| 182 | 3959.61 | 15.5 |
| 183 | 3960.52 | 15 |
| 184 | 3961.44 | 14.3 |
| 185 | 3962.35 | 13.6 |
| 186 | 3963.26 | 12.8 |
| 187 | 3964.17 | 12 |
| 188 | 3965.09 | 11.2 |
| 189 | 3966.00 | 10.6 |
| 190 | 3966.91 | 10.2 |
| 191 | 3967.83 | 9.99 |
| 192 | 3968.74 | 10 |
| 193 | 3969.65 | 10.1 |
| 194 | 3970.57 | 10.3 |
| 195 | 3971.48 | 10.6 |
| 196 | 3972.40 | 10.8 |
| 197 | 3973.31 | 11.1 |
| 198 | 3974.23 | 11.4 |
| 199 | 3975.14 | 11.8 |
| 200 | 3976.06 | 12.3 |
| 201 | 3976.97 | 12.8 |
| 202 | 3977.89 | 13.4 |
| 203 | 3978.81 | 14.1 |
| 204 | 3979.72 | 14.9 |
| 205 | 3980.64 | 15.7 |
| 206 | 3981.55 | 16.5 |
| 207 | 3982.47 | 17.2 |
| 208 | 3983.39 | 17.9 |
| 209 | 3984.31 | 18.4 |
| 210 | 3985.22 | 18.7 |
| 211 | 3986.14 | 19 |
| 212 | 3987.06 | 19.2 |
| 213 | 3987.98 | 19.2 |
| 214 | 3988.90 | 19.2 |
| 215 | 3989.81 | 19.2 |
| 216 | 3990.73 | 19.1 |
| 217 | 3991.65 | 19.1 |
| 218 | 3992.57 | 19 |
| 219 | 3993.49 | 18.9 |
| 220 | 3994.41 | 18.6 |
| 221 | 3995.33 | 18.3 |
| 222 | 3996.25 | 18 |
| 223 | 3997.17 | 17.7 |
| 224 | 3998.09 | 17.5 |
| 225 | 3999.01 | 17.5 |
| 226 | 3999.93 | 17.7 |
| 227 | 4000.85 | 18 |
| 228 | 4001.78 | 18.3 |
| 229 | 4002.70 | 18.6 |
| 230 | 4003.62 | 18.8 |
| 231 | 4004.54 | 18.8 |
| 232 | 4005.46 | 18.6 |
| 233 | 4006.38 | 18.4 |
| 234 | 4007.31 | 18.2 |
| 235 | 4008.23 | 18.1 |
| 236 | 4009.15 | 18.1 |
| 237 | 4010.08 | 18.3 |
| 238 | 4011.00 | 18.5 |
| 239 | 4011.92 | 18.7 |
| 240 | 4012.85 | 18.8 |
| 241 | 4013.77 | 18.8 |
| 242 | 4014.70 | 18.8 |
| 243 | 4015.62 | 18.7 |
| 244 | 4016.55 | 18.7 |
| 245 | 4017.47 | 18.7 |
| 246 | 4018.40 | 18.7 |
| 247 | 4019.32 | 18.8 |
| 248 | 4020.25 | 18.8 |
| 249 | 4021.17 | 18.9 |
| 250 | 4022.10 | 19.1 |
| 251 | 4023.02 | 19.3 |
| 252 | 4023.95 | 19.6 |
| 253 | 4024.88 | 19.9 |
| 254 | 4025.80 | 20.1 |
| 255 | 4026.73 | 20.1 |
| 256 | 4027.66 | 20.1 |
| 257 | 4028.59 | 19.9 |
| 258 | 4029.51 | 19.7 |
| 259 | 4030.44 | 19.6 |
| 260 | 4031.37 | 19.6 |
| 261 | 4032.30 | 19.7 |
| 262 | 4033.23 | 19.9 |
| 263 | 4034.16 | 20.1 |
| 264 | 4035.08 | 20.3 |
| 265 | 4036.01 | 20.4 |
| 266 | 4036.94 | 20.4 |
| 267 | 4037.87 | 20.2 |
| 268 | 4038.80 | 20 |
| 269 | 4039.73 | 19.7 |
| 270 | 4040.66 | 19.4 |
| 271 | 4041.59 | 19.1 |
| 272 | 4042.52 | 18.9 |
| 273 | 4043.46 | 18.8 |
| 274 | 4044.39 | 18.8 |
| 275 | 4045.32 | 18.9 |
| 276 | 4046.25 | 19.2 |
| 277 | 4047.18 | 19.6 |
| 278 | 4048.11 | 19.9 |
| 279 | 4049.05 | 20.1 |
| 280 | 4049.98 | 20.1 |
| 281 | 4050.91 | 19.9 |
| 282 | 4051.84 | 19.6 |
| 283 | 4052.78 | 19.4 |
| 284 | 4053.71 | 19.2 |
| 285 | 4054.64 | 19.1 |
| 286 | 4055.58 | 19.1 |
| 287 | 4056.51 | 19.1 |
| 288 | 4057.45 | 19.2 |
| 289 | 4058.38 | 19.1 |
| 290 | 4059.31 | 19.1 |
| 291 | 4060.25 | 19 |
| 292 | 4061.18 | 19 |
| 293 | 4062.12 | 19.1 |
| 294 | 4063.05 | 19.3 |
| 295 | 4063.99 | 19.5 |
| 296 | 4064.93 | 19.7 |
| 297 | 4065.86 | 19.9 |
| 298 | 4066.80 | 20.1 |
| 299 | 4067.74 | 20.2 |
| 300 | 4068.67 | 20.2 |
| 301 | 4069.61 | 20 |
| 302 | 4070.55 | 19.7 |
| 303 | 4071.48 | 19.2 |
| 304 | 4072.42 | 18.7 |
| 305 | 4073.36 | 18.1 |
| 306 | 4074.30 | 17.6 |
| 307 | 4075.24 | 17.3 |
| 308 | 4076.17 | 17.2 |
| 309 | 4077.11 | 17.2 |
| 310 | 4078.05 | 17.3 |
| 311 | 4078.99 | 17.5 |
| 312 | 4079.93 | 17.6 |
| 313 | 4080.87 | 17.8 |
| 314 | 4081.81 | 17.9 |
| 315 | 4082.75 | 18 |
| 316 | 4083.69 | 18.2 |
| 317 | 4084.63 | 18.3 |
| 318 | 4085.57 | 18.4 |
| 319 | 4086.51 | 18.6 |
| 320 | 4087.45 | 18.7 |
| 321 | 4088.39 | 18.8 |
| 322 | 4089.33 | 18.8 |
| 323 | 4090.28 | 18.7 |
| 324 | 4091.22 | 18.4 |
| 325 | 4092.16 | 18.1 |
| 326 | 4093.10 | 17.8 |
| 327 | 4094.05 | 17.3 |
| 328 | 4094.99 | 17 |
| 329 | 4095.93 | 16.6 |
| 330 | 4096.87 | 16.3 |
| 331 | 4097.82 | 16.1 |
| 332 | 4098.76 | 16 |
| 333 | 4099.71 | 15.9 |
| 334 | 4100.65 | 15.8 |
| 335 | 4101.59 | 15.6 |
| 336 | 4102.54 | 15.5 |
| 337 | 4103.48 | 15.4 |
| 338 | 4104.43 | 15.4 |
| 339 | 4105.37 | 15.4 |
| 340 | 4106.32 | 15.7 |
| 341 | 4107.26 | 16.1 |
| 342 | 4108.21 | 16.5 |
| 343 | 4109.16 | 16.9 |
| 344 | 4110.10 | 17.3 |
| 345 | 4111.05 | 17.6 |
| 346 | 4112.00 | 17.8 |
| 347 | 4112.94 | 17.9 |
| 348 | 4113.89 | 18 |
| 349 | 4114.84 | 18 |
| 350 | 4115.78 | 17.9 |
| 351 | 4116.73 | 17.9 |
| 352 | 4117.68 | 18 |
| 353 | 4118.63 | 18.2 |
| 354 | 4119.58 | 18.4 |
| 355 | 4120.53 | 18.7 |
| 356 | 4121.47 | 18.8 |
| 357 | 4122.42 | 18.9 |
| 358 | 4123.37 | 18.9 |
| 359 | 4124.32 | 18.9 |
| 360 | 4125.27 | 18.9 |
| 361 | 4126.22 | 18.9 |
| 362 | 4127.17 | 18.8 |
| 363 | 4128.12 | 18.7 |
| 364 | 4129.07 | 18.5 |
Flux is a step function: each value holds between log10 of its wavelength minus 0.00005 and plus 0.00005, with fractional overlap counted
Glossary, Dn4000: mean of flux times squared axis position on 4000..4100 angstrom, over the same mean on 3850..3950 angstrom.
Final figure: 1.36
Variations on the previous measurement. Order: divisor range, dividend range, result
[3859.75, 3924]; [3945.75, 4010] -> 1.10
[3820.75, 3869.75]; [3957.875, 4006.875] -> 1.20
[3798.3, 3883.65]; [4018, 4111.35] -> 1.46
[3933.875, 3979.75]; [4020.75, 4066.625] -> 1.46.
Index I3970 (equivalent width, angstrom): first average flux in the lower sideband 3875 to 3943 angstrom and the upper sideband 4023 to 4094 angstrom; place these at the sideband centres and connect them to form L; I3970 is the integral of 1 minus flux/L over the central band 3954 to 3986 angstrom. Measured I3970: 5.1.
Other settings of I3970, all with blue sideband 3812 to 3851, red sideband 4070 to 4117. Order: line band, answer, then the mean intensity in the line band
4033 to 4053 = -3.7 angstrom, 19.7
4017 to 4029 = -2.2 angstrom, 19.4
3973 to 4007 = -2.8 angstrom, 17.1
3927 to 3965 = 1.5 angstrom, 14.6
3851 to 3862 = -1.6 angstrom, 15.8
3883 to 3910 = 0.8 angstrom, 14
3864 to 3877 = -1.3 angstrom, 15.4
